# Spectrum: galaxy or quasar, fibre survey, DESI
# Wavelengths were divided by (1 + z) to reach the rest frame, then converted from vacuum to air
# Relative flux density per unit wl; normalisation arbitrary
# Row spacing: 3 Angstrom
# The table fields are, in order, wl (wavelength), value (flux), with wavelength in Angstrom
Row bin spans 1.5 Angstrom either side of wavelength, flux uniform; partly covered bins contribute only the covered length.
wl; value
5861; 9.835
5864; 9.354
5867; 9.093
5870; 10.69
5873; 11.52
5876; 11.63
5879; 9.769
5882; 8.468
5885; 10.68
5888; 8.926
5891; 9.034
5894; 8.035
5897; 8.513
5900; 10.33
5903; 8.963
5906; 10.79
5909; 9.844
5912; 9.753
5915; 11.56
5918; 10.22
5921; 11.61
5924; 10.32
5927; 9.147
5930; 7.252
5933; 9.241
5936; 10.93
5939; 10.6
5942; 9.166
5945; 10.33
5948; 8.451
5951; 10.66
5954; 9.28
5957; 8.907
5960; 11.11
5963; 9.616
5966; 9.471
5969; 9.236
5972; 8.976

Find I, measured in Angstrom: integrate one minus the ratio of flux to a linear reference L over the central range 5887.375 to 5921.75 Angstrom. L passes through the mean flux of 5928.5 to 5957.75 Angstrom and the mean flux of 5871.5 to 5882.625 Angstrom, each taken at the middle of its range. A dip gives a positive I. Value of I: 1.0 Angstrom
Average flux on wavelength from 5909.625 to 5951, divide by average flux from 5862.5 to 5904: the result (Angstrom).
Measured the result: 1.0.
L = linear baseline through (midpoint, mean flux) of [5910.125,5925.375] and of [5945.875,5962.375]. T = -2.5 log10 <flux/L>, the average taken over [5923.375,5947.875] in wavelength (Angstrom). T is 0.072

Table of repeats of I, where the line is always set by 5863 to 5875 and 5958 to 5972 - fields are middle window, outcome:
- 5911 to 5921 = -0.71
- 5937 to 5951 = 0.08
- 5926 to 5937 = 0.95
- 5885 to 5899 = 1.69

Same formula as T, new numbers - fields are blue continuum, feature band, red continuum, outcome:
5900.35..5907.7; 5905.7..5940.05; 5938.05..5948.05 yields -0.02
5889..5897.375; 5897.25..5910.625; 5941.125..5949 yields -0.13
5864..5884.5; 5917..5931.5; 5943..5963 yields 0.02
